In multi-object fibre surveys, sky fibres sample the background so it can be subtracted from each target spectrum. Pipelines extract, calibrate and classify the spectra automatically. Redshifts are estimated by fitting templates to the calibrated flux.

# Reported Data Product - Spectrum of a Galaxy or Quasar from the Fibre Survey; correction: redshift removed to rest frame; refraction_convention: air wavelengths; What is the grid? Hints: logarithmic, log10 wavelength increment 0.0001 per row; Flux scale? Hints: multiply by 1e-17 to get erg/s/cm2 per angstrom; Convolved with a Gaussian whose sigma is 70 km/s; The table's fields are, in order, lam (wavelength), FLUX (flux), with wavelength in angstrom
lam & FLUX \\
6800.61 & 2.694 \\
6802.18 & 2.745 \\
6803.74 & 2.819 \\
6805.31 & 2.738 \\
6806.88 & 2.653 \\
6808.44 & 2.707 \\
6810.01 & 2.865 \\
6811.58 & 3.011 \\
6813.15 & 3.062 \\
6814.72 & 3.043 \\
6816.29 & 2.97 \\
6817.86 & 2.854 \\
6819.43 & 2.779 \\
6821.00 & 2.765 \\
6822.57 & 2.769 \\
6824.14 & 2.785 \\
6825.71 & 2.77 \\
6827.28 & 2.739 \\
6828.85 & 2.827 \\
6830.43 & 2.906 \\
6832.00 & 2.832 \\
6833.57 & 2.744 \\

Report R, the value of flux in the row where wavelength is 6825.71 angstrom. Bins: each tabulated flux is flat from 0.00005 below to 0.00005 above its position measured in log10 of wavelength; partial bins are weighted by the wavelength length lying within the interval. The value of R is 2.77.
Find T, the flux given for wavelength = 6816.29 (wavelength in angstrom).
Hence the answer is 2.97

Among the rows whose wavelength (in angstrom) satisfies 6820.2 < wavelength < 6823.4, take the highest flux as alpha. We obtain 2.769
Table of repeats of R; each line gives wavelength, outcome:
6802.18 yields 2.745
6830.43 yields 2.906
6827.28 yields 2.739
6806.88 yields 2.653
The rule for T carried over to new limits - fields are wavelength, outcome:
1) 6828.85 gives 2.827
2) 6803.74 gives 2.819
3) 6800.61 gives 2.694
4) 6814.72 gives 3.043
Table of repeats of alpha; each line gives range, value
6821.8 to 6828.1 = 2.785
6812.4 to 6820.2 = 3.062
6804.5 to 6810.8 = 2.865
